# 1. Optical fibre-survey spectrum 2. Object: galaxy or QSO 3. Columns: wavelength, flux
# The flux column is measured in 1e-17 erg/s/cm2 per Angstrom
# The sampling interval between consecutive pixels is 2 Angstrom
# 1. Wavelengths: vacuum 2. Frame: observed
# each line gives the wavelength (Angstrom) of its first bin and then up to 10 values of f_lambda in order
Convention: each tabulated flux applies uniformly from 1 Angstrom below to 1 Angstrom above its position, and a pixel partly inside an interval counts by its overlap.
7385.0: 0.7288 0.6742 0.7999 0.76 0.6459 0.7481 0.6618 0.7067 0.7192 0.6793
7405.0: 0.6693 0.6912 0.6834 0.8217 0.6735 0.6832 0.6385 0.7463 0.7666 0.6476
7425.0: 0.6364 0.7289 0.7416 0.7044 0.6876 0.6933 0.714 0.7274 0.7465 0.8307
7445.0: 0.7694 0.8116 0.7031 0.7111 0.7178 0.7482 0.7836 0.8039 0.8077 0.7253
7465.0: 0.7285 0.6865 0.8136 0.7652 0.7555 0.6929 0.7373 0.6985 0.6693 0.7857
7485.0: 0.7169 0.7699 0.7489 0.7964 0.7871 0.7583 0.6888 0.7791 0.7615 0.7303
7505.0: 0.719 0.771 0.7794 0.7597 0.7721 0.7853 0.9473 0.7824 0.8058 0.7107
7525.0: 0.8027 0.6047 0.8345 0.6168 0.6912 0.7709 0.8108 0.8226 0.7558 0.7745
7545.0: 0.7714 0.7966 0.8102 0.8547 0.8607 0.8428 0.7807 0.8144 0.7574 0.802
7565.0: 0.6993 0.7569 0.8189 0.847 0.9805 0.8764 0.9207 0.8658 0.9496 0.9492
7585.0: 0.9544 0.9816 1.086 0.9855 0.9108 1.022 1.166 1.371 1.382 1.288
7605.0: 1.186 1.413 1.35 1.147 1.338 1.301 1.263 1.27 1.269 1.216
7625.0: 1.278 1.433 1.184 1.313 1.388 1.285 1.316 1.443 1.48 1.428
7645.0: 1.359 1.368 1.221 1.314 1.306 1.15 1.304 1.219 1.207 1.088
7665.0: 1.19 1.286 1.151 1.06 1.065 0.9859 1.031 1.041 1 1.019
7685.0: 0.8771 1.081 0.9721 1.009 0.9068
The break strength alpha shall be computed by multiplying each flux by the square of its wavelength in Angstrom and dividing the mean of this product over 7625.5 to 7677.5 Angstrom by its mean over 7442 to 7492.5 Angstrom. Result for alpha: 1.8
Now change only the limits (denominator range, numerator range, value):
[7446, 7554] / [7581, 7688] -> 1.63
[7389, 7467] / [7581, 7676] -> 1.79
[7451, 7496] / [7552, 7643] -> 1.53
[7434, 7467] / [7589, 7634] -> 1.73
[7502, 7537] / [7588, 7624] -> 1.64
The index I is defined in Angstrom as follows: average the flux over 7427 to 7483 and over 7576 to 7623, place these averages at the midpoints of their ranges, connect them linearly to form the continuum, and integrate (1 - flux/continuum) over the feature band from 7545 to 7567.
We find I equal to 4.9 Angstrom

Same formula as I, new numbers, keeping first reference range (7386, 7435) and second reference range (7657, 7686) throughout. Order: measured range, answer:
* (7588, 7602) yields -2.15 Angstrom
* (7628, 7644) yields -4.80 Angstrom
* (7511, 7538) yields 3.41 Angstrom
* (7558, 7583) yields 2.63 Angstrom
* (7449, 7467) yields 0.67 Angstrom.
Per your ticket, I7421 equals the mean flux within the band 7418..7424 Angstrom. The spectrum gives 0.72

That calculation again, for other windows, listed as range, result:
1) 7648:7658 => 1.26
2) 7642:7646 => 1.39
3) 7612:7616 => 1.32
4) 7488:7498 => 0.756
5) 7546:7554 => 0.831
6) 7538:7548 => 0.784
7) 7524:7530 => 0.747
